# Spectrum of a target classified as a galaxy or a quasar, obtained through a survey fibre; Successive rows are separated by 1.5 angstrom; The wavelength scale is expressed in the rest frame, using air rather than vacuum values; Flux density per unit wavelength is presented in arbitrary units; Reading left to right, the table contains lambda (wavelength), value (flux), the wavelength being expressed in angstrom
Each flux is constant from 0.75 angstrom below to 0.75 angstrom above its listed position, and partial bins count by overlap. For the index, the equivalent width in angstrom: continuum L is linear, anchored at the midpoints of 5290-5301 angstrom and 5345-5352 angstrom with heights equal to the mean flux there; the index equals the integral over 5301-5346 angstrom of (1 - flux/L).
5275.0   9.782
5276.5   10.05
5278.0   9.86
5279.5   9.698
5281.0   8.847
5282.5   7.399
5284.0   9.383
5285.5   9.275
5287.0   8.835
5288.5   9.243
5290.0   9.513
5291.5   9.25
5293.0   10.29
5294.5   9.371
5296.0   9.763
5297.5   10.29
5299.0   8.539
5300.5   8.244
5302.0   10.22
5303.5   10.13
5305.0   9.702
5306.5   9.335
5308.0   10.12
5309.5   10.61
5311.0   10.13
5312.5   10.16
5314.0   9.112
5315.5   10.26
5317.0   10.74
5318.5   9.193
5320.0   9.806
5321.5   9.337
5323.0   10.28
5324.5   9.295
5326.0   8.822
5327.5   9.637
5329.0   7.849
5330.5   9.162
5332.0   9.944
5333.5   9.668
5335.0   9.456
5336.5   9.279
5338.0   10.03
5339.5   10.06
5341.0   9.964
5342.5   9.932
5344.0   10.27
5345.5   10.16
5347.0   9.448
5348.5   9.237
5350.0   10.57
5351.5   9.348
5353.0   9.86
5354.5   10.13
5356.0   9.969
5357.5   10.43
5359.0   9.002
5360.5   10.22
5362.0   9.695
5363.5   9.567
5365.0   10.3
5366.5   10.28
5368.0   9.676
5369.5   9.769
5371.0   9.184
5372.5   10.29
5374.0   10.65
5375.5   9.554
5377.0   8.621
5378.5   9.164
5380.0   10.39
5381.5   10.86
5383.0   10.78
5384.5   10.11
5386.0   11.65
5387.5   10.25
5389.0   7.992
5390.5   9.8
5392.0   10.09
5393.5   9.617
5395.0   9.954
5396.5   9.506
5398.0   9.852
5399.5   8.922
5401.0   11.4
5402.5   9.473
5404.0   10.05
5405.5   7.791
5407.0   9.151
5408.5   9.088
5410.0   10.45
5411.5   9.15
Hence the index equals -0.7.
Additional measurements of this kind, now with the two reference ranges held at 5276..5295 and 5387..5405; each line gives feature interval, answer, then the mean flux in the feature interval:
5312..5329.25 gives -0.3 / 9.58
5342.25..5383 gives -1.3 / 9.89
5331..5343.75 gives -0.4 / 9.8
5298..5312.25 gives -0.5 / 9.7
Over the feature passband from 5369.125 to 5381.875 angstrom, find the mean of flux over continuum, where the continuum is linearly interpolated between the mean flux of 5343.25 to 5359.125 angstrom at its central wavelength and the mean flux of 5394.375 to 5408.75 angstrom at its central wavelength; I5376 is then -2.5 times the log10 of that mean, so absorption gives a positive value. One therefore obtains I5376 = -0.01 mag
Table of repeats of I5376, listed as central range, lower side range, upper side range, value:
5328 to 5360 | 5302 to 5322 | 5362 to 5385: 0.024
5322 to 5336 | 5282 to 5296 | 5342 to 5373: 0.030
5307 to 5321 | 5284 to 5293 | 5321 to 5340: -0.067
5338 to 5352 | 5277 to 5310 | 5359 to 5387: -0.010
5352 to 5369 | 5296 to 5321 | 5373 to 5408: -0.012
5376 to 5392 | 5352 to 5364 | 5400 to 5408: -0.032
